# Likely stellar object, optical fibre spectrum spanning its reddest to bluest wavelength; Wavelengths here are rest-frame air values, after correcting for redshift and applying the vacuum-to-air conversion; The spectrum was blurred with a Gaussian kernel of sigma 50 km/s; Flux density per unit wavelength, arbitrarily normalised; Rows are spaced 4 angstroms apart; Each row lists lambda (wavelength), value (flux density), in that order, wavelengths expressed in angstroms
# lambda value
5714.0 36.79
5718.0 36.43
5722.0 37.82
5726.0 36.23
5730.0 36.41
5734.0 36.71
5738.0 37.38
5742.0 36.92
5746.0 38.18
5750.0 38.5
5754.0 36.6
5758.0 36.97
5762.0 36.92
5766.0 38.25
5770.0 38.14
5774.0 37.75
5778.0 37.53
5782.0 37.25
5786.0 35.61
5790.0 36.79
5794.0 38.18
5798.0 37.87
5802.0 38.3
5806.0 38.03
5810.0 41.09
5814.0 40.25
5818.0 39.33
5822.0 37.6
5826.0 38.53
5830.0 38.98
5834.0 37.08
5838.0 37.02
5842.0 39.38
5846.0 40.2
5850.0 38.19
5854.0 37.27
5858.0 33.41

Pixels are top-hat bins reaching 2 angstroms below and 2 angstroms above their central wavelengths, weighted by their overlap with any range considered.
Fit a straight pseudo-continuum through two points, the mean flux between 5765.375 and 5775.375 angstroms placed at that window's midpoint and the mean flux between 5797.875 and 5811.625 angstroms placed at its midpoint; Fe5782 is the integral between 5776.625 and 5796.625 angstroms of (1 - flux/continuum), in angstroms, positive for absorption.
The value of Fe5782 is 0.7 angstroms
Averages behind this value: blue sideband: 38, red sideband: 38.9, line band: 37.1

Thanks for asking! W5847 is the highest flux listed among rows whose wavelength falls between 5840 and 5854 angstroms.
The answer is 40.2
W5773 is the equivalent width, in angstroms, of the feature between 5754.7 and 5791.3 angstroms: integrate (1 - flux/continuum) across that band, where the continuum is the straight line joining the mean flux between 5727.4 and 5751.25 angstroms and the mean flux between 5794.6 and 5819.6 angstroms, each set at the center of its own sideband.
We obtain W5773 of 0.9 angstroms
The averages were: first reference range 37.3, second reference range 39.1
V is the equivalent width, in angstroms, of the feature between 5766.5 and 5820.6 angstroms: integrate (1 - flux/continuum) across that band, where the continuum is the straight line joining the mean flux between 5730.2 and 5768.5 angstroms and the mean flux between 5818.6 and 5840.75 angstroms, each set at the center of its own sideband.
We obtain -0.7 angstroms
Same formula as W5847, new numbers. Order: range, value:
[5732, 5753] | 38.5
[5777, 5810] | 41.09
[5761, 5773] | 38.25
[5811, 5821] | 40.25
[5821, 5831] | 38.98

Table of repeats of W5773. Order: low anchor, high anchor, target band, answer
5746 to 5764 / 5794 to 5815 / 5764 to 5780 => 0.0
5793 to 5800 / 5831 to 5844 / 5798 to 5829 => -0.8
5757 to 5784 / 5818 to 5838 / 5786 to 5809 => 0.0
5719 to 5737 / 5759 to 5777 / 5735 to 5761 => -0.1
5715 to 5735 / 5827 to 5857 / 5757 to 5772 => -0.2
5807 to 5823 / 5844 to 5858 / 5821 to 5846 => 0.3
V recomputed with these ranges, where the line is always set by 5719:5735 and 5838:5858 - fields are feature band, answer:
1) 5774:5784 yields -0.04 angstroms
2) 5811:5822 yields -0.52 angstroms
